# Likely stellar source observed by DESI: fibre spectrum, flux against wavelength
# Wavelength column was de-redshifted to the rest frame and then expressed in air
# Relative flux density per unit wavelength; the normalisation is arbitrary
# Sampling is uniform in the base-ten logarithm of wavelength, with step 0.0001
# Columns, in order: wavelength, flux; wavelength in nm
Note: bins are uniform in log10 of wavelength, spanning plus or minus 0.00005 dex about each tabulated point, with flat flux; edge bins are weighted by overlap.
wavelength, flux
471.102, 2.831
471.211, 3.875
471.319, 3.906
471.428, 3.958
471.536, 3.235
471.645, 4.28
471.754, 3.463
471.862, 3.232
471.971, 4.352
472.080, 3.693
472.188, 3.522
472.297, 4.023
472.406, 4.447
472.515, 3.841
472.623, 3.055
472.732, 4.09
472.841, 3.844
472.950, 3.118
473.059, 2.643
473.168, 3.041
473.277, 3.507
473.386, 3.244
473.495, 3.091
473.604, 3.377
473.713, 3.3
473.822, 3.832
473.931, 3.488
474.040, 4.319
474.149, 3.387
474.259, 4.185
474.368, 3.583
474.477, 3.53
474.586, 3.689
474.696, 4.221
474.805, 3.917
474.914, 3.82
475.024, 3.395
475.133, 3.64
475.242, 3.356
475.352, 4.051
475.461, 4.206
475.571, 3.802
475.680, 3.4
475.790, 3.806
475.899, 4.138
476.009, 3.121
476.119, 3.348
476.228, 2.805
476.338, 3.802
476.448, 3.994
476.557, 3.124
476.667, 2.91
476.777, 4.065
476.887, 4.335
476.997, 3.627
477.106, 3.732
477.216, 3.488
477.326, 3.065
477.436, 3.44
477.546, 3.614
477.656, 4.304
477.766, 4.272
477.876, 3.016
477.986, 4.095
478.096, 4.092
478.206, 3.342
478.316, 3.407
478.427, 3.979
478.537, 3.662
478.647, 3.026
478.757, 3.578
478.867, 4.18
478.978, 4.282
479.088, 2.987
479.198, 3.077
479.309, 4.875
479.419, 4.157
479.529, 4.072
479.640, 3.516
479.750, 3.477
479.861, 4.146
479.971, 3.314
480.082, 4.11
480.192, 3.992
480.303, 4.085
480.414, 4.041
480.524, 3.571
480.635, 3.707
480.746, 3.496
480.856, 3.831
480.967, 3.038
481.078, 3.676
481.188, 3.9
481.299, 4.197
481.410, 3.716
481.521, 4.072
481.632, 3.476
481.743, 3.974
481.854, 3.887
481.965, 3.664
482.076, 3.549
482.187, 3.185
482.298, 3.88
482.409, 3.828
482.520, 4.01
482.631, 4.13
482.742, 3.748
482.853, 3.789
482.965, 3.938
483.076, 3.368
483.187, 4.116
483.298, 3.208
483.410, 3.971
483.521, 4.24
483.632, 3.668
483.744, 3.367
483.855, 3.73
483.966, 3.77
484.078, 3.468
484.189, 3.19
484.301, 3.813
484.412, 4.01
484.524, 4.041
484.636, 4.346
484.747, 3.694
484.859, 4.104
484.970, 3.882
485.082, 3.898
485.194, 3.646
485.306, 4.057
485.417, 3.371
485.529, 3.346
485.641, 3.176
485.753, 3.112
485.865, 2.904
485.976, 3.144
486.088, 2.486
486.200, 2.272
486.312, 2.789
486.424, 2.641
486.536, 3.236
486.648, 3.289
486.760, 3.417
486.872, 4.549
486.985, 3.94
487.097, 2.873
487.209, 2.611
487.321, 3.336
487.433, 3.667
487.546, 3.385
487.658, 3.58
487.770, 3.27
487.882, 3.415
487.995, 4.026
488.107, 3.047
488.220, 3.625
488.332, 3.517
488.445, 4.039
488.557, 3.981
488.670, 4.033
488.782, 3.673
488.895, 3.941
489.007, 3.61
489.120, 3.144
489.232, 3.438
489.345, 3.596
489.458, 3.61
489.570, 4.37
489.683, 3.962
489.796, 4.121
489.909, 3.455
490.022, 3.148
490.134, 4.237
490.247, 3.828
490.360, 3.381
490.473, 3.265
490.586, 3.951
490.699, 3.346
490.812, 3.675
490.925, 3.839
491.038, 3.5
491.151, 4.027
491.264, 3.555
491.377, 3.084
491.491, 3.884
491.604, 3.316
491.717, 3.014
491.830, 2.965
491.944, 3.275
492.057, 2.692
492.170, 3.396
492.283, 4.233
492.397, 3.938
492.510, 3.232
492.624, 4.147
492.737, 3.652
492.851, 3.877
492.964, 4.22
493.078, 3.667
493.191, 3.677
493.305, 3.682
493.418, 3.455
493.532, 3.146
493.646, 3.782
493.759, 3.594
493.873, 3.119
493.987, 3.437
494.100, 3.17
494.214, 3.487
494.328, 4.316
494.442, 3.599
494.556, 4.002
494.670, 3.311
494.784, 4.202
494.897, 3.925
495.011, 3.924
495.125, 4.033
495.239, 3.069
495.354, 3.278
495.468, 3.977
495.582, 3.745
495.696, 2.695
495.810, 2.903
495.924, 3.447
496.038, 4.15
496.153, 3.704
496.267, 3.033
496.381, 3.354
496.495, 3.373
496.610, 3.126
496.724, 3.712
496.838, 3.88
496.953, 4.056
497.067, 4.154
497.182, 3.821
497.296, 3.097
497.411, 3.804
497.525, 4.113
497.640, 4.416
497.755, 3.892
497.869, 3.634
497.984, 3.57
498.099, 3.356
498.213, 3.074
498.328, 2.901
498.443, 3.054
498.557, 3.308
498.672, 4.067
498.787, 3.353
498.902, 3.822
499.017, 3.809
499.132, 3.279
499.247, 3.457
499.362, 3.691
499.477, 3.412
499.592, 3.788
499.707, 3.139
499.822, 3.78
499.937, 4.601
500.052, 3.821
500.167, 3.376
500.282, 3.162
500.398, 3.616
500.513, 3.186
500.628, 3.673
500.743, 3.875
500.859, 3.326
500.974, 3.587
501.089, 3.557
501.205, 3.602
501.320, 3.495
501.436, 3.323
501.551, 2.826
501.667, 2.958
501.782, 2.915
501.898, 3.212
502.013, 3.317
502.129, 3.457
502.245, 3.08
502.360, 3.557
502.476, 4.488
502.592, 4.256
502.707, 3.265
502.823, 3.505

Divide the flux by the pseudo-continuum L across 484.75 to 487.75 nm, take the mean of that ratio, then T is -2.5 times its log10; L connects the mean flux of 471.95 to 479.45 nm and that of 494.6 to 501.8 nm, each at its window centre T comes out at 0.08 mag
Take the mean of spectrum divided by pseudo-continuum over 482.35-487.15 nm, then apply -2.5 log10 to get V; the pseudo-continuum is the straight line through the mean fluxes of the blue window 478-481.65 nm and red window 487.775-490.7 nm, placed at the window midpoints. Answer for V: 0.05 mag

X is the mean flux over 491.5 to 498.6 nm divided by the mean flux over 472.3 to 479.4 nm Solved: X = 1.0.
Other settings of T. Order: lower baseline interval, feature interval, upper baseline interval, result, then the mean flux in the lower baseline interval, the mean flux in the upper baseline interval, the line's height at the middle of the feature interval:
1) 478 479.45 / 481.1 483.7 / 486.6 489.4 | -0.038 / 3.74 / 3.56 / 3.67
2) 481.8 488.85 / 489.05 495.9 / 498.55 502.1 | -0.017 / 3.57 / 3.5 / 3.54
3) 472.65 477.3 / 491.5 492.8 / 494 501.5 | 0.041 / 3.6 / 3.59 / 3.59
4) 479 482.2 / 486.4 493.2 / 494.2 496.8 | 0.021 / 3.76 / 3.58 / 3.65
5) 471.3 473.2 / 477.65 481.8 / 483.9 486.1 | -0.046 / 3.65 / 3.6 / 3.62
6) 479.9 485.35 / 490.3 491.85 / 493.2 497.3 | 0.046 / 3.78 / 3.58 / 3.65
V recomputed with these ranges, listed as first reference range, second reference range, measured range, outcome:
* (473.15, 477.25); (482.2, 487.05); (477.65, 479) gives -0.04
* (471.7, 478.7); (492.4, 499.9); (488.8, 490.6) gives -0.02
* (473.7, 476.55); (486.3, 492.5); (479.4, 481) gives -0.04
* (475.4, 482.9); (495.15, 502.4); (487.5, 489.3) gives 0.00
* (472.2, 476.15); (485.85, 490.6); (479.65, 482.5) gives -0.06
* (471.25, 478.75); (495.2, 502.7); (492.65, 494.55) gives -0.02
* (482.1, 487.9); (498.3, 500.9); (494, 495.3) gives -0.05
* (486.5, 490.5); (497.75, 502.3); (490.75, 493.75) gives -0.01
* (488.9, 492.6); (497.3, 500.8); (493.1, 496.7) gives 0.01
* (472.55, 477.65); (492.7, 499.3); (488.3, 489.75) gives -0.05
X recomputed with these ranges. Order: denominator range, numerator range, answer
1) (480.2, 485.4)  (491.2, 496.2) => 0.94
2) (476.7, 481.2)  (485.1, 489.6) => 0.92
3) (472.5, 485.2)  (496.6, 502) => 0.96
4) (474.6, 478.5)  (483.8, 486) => 0.99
